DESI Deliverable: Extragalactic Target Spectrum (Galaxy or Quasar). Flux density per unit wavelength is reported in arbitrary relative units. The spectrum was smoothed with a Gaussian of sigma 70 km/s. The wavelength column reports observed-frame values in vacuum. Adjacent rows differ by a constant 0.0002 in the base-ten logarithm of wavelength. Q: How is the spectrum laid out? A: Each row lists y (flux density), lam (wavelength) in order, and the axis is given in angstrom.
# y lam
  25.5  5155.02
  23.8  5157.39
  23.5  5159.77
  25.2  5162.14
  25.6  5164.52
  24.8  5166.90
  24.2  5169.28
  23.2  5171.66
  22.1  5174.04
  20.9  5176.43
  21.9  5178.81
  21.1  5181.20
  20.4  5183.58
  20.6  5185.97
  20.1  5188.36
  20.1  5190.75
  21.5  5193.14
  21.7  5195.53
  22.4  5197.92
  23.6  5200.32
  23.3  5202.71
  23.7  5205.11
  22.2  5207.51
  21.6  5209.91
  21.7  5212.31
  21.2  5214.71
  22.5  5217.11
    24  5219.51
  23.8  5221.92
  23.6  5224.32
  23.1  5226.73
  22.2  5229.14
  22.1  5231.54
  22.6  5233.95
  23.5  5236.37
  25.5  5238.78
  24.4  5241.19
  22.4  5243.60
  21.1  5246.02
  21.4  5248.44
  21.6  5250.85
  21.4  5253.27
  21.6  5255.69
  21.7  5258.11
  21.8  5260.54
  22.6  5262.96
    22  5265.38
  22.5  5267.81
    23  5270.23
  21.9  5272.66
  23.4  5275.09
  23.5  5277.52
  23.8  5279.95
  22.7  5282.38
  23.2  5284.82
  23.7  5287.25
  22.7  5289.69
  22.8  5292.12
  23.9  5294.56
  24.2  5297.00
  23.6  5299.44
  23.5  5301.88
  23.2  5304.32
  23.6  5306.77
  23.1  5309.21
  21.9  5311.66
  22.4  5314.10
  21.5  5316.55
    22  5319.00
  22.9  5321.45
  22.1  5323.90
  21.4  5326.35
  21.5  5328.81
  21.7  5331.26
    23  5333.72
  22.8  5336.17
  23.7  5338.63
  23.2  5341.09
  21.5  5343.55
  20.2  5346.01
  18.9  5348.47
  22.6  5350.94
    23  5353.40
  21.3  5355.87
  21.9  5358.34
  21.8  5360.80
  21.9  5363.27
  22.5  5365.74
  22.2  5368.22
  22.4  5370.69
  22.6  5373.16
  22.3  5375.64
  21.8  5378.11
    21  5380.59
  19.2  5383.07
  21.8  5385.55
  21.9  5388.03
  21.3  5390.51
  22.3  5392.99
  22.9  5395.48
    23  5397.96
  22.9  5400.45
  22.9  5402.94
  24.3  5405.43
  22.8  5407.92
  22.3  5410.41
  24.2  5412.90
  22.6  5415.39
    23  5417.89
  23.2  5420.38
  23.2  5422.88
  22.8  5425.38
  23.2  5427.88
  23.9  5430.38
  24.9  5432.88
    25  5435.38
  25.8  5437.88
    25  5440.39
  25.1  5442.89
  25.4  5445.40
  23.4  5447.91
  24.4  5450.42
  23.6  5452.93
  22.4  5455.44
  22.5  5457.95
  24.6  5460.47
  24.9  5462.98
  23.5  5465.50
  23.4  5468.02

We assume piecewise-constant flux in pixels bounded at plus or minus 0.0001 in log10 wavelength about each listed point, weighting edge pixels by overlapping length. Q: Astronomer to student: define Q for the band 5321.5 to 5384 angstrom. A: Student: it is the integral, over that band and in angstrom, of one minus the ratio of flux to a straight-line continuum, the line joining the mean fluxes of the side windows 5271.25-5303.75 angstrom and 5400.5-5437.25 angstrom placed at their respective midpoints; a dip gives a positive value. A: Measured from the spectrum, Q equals 4.0 angstrom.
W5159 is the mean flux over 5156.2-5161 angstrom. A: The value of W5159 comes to 23.7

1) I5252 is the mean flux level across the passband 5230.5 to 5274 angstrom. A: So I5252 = 22.4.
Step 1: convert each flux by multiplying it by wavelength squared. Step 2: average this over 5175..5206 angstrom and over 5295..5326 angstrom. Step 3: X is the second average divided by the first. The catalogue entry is 1.1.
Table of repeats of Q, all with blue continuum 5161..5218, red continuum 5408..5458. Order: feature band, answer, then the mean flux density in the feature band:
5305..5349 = 1.93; 22.1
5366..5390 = 1.80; 21.7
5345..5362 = 1.40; 21.4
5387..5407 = 0.75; 22.7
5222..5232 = -0.17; 22.9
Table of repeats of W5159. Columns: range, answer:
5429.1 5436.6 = 24.6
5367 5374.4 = 22.4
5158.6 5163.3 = 24.4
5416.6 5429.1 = 23.1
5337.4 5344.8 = 22.8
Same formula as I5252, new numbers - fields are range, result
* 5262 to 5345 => 22.8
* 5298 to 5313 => 23.2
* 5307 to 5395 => 22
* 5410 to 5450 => 24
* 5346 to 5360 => 21.4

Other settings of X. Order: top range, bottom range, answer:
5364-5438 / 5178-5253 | 1.10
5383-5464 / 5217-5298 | 1.09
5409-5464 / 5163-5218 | 1.18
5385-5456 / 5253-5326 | 1.08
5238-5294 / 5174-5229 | 1.05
